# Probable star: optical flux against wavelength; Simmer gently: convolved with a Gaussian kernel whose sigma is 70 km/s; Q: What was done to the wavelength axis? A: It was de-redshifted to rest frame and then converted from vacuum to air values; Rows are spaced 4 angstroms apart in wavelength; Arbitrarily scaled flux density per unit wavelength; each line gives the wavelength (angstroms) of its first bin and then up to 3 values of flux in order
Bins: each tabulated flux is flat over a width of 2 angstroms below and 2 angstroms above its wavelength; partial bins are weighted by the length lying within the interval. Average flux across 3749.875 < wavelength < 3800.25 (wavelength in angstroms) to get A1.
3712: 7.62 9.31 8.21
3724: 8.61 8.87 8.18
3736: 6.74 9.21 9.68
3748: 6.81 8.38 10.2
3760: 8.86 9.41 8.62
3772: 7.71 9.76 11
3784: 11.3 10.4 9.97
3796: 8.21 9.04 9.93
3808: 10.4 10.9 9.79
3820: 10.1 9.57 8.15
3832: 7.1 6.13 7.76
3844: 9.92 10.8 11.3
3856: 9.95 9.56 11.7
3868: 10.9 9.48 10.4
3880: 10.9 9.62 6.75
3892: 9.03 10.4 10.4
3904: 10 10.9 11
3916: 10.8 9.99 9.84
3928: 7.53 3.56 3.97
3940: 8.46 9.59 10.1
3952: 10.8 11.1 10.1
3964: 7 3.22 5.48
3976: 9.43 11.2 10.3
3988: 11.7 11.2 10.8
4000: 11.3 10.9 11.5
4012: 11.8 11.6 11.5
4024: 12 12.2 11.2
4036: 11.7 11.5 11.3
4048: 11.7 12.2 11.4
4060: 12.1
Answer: 9.46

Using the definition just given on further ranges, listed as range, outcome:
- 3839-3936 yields 9.59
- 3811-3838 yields 8.74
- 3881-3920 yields 9.91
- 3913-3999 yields 8.92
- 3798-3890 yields 9.57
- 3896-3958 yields 9.24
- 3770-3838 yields 9.38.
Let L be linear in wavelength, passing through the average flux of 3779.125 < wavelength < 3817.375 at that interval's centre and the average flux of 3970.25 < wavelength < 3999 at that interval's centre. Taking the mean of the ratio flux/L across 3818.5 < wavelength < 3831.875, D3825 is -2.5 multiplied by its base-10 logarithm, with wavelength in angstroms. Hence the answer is 0.13 mag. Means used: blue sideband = 10.1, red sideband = 10.1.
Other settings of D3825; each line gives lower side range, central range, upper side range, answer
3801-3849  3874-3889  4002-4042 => 0.03 mag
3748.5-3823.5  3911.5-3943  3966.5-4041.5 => 0.26 mag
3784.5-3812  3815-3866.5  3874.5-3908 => 0.05 mag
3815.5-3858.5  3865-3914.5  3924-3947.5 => -0.24 mag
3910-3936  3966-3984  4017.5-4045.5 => 0.29 mag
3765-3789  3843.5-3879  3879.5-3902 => -0.11 mag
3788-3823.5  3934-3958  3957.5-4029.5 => 0.12 mag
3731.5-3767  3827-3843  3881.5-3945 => 0.18 mag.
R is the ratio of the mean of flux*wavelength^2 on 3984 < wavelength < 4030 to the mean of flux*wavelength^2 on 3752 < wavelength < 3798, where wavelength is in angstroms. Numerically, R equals 1.35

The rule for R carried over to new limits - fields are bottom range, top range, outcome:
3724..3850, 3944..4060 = 1.30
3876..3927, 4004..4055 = 1.25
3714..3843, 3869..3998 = 1.11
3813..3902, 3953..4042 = 1.17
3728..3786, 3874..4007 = 1.14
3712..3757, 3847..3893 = 1.27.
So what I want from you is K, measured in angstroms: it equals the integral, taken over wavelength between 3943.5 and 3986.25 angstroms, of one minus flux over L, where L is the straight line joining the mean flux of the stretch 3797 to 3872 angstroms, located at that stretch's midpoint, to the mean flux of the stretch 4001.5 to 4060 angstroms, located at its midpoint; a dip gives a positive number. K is 7.8 angstroms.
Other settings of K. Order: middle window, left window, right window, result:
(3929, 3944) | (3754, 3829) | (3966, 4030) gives 6.1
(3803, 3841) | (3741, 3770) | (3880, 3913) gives 1.2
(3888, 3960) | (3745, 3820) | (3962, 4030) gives 5.3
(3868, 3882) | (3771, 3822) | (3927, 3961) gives -2.0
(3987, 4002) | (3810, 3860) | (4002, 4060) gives 0.0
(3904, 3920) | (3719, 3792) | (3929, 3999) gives -3.4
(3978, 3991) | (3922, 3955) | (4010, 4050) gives -1.6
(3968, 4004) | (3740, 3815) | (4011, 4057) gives 4.6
